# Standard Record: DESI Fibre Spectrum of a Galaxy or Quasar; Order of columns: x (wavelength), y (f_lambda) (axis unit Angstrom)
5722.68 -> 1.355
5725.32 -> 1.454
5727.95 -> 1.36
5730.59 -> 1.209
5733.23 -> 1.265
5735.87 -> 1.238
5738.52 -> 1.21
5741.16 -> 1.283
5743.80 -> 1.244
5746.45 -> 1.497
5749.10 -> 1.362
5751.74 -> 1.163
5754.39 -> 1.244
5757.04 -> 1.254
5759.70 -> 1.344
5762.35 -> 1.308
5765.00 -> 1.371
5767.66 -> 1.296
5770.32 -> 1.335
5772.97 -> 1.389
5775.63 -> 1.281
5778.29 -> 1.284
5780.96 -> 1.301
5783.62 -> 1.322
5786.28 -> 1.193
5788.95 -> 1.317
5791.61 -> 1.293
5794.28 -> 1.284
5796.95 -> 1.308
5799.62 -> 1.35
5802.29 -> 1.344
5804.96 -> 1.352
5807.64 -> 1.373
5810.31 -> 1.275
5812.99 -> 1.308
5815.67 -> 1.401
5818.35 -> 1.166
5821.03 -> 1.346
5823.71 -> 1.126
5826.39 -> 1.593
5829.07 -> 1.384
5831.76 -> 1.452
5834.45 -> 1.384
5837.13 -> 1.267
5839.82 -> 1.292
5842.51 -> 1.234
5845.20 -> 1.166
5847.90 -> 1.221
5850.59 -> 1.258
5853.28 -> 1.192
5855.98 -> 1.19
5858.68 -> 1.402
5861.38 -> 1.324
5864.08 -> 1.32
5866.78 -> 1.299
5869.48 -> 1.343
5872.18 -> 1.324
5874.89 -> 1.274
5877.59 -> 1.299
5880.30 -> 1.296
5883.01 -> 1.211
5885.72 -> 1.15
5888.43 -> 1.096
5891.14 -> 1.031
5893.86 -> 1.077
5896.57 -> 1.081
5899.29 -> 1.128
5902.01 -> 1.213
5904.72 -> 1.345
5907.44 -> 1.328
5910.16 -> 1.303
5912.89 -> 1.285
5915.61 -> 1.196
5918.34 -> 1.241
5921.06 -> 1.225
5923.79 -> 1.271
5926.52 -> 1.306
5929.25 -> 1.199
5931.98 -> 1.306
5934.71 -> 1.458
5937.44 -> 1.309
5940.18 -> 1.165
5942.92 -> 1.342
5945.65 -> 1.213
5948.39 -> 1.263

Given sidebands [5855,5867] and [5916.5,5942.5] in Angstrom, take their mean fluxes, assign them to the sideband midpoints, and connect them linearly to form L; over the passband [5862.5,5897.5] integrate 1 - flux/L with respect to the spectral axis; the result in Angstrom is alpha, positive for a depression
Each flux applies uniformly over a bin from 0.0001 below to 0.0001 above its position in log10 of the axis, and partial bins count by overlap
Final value 2.3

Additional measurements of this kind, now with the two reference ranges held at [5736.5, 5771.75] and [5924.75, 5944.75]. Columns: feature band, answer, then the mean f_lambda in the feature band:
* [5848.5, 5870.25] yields 0.17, 1.29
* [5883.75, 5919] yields 2.90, 1.19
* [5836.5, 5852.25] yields 0.73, 1.24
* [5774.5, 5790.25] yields 0.20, 1.28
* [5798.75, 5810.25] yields -0.42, 1.35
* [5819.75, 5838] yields -0.97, 1.37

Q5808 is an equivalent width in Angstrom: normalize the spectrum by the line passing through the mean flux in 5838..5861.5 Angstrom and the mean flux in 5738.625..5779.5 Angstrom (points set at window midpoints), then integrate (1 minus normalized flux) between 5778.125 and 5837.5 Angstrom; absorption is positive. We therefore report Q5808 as -2.3 Angstrom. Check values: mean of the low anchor 1.31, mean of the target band 1.32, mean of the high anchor 1.25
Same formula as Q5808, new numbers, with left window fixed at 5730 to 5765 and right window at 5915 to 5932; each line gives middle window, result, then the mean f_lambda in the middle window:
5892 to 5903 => 1.2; 1.12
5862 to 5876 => -0.6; 1.31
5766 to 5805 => -1.0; 1.31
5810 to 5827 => -0.5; 1.31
